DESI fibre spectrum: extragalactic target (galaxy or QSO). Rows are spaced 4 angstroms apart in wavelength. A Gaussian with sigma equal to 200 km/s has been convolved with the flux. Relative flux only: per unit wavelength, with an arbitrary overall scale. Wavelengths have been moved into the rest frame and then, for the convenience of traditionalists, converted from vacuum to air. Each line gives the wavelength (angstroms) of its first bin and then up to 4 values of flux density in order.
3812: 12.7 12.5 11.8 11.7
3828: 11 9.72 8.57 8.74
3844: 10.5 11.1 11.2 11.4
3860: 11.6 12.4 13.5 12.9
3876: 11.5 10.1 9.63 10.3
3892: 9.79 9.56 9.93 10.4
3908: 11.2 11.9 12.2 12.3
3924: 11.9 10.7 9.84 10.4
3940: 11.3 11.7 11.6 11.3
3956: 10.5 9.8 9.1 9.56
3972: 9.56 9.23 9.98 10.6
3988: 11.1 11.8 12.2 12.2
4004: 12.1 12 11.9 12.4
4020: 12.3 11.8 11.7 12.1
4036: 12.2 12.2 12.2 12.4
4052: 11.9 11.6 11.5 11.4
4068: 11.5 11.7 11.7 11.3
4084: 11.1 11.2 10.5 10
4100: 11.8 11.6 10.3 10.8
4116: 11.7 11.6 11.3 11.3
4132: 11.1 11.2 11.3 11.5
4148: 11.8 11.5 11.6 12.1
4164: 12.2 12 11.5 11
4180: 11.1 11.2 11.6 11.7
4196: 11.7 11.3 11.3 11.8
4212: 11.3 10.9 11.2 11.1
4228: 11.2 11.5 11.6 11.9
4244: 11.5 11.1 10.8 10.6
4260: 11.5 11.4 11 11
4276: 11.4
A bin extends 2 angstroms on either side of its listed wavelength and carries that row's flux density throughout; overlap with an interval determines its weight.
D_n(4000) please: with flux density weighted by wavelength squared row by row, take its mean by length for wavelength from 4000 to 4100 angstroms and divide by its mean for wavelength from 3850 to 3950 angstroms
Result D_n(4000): 1.1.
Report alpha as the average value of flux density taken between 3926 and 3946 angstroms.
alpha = 10.8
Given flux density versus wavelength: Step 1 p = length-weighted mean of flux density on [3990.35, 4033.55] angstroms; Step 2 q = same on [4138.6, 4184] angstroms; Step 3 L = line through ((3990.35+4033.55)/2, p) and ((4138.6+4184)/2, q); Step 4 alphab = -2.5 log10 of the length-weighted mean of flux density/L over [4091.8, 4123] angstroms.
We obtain 0.06 mag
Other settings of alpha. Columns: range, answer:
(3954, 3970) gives 9.74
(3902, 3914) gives 11.2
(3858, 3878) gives 12.4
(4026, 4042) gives 12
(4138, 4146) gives 11.4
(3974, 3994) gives 10.5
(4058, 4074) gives 11.5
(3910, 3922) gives 12.1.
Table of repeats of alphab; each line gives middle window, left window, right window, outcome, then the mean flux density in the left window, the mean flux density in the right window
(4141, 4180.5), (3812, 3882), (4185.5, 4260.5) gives -0.030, 11.2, 11.3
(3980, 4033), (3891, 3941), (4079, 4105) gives -0.078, 10.9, 11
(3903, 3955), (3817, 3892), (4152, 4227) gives -0.020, 11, 11.5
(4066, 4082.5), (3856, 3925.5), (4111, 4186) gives -0.012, 11.2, 11.5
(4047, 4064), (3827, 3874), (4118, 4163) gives -0.037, 11.1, 11.5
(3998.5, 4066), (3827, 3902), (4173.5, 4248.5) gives -0.091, 10.7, 11.4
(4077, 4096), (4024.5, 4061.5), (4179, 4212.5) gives 0.084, 12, 11.5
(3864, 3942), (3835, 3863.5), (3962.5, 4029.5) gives -0.024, 10.6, 11.2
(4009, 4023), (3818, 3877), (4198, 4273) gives -0.088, 11.2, 11.3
